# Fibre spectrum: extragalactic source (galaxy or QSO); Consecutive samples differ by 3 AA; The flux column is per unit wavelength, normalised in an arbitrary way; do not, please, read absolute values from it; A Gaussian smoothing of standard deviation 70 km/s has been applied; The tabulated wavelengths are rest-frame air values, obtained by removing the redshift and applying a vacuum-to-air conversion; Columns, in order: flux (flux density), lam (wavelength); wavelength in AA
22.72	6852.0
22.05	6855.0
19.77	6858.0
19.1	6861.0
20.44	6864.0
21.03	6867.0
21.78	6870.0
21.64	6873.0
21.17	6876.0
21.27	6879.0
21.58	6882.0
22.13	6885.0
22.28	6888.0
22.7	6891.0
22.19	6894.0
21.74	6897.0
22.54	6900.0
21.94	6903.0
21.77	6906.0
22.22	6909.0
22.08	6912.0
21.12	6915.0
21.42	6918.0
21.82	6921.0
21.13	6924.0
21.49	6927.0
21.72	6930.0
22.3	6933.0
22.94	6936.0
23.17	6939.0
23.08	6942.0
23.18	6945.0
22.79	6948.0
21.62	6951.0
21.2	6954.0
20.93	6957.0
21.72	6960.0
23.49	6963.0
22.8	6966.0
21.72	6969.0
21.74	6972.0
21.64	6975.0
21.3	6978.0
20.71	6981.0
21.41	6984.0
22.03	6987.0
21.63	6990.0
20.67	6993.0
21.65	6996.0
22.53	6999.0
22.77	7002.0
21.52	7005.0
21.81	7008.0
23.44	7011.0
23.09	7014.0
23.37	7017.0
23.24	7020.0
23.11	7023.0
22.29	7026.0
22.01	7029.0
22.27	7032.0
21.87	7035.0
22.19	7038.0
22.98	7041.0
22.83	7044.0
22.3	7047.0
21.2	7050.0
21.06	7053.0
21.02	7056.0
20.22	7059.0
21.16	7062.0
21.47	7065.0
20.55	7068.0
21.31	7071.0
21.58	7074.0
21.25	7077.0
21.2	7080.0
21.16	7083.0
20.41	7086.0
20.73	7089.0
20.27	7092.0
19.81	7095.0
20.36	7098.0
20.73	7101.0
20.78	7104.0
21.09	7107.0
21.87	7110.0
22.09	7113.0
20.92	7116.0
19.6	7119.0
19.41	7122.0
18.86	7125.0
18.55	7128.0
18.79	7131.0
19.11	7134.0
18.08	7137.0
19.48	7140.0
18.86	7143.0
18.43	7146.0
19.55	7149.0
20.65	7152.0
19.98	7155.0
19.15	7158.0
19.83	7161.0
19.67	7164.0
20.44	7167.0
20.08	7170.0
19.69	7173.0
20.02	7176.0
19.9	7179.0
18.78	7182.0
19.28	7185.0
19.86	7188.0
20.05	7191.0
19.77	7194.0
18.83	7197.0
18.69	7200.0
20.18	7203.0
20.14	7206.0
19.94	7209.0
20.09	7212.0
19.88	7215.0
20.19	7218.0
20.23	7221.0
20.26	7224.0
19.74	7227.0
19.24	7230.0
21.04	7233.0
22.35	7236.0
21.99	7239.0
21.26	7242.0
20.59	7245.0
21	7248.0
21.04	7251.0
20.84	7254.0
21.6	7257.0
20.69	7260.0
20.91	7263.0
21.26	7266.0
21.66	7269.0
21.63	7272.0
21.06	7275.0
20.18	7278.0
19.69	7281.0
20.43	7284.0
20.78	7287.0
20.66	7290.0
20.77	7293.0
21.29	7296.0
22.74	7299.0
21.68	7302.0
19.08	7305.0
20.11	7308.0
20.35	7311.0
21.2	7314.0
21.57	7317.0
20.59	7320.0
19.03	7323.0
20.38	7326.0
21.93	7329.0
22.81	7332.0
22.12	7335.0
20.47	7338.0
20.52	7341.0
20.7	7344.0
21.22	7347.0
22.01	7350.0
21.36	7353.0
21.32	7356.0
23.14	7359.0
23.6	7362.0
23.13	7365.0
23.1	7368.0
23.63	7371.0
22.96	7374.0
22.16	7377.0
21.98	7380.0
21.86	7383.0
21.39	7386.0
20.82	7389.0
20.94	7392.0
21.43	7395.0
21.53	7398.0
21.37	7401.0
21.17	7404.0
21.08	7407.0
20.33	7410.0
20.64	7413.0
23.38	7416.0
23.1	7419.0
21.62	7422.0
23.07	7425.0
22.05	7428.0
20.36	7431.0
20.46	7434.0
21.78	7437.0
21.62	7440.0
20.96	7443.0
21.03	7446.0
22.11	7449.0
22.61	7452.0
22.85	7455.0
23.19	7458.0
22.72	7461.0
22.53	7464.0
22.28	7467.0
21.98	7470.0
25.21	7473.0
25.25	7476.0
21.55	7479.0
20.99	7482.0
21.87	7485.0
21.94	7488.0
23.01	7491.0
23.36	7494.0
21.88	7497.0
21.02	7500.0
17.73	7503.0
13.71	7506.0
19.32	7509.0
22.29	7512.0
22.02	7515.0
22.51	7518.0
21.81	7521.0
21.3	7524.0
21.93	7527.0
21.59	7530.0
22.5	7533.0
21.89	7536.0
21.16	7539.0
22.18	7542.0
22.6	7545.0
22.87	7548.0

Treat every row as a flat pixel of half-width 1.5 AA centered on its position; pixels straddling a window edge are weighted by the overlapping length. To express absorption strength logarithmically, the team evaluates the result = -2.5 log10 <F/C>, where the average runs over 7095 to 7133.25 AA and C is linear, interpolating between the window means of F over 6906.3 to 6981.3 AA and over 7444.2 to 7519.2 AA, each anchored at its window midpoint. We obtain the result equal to 0.09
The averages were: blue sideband 22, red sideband 21.8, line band 20.2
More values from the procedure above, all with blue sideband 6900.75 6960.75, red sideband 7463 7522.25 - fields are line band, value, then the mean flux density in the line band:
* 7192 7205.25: 0.12 mag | 19.4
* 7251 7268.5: 0.03 mag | 21.1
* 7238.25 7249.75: 0.03 mag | 21.2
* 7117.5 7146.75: 0.16 mag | 18.9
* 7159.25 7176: 0.10 mag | 19.9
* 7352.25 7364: -0.04 mag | 22.5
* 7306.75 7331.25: 0.05 mag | 20.7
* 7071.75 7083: 0.03 mag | 21.3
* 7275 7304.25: 0.04 mag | 20.9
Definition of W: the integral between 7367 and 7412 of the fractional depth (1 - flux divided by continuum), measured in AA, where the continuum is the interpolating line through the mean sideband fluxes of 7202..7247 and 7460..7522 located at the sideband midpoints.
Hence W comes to -1.0 AA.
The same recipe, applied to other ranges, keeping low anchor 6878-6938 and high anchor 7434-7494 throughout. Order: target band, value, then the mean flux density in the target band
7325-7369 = 0.8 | 21.9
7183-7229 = 4.9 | 19.8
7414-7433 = 0.1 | 22.2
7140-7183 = 4.8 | 19.6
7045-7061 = 0.6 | 21.2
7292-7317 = 1.5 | 20.9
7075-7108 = 2.0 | 20.7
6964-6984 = 0.3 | 21.7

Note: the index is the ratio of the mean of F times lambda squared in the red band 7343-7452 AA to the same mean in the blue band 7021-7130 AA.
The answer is 1.13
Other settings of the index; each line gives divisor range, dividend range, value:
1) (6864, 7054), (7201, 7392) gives 1.05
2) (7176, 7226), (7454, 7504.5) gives 1.22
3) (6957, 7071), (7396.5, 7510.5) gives 1.11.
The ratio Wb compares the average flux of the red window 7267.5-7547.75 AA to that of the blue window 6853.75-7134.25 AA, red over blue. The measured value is 1.00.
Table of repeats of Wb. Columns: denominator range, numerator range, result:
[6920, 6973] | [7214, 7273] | 0.94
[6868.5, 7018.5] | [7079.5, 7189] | 0.91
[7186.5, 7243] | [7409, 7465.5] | 1.09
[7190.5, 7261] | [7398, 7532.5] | 1.06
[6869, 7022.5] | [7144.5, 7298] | 0.92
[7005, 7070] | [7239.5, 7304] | 0.95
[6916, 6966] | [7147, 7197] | 0.89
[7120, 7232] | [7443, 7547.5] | 1.12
